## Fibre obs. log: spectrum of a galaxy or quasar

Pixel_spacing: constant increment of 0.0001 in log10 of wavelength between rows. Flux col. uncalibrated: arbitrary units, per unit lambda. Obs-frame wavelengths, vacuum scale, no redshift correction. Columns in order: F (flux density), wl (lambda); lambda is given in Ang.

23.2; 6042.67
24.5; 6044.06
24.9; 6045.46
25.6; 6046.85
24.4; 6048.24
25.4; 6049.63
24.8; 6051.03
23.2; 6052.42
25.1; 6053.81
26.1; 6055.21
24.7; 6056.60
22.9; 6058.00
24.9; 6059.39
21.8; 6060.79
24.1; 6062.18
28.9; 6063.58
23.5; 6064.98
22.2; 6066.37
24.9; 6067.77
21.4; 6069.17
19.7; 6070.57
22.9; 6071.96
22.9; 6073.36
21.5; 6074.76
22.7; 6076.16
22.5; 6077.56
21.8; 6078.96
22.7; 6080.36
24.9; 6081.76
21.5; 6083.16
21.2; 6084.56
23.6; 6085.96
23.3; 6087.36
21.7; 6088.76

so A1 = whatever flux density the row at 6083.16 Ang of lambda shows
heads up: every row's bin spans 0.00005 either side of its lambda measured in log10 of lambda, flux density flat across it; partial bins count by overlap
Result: 21.5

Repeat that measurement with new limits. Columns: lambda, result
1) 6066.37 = 22.2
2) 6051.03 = 24.8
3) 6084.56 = 21.2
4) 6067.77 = 24.9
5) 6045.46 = 24.9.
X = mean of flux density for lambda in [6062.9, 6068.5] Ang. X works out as 24.8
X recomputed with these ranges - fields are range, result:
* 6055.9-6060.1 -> 24.2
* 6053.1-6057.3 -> 25.3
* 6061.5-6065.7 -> 25.5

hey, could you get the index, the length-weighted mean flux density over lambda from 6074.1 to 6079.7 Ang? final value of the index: 22.1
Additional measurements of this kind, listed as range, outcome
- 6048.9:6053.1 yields 24.5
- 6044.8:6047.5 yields 25.3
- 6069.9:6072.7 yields 21.4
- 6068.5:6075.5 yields 21.7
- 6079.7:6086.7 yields 22.8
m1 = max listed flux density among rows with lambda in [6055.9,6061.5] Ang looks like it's 24.9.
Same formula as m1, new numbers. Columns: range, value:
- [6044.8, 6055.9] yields 26.1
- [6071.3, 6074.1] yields 22.9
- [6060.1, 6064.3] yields 28.9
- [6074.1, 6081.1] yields 22.7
